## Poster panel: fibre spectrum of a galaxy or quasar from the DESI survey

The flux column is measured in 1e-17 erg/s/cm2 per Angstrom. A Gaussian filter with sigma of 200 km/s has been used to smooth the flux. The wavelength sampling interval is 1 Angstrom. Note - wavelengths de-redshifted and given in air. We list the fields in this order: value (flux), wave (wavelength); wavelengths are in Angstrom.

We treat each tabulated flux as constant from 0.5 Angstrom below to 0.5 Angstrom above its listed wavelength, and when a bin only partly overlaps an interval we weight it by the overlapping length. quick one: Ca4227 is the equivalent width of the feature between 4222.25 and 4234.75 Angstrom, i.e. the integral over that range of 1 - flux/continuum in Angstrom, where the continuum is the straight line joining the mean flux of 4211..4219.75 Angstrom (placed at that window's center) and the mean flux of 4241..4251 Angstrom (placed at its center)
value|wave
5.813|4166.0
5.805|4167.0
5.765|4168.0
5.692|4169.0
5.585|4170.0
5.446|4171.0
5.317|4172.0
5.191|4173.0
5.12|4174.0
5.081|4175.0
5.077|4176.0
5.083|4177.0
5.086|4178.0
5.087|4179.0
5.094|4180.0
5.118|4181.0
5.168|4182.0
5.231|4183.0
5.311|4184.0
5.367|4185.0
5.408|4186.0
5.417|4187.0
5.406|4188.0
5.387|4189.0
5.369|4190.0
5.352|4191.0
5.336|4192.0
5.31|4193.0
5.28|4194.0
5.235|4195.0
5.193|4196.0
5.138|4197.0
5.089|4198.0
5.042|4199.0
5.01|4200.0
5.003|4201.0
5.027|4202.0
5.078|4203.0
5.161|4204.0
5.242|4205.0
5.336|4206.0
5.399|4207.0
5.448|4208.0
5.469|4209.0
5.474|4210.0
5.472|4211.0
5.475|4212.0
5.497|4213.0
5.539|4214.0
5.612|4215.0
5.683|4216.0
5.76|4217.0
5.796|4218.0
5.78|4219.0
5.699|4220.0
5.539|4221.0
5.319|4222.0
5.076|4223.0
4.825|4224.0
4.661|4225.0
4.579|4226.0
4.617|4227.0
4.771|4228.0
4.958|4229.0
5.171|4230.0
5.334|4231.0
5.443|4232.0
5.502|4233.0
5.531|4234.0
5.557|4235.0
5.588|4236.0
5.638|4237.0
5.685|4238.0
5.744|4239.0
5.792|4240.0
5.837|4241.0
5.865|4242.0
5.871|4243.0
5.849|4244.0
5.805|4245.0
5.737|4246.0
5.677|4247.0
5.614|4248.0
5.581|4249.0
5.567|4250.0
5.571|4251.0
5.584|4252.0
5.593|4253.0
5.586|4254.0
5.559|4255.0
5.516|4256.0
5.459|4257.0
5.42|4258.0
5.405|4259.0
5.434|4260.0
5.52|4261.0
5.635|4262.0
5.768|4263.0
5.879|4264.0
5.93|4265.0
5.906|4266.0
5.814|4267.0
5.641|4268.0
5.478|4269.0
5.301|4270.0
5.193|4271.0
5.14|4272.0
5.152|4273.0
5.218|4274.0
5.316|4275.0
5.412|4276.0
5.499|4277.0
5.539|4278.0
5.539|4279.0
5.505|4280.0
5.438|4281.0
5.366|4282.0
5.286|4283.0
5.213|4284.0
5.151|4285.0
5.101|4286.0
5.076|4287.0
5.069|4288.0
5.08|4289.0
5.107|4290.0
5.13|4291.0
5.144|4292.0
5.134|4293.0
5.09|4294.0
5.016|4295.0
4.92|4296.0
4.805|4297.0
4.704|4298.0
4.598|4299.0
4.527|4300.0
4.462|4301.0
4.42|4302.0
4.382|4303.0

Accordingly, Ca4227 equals 1.37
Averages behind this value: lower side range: 5.63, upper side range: 5.73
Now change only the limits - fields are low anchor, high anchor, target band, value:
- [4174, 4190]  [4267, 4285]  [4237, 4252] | -1.1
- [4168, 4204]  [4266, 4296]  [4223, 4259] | -1.3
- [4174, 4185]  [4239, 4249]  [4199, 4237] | 1.4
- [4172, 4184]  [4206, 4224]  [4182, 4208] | 0.3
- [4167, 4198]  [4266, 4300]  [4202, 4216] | -0.3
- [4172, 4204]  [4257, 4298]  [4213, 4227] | -0.3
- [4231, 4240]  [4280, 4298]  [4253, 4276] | -0.8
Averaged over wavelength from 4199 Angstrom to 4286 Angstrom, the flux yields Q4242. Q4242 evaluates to 5.45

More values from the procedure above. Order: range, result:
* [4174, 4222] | 5.32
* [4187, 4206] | 5.21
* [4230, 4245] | 5.65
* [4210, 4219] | 5.61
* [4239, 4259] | 5.65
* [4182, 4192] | 5.35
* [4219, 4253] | 5.45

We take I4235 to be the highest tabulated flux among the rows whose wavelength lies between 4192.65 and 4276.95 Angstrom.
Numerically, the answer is 5.93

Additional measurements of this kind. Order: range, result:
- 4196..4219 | 5.796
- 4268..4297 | 5.641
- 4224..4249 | 5.871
